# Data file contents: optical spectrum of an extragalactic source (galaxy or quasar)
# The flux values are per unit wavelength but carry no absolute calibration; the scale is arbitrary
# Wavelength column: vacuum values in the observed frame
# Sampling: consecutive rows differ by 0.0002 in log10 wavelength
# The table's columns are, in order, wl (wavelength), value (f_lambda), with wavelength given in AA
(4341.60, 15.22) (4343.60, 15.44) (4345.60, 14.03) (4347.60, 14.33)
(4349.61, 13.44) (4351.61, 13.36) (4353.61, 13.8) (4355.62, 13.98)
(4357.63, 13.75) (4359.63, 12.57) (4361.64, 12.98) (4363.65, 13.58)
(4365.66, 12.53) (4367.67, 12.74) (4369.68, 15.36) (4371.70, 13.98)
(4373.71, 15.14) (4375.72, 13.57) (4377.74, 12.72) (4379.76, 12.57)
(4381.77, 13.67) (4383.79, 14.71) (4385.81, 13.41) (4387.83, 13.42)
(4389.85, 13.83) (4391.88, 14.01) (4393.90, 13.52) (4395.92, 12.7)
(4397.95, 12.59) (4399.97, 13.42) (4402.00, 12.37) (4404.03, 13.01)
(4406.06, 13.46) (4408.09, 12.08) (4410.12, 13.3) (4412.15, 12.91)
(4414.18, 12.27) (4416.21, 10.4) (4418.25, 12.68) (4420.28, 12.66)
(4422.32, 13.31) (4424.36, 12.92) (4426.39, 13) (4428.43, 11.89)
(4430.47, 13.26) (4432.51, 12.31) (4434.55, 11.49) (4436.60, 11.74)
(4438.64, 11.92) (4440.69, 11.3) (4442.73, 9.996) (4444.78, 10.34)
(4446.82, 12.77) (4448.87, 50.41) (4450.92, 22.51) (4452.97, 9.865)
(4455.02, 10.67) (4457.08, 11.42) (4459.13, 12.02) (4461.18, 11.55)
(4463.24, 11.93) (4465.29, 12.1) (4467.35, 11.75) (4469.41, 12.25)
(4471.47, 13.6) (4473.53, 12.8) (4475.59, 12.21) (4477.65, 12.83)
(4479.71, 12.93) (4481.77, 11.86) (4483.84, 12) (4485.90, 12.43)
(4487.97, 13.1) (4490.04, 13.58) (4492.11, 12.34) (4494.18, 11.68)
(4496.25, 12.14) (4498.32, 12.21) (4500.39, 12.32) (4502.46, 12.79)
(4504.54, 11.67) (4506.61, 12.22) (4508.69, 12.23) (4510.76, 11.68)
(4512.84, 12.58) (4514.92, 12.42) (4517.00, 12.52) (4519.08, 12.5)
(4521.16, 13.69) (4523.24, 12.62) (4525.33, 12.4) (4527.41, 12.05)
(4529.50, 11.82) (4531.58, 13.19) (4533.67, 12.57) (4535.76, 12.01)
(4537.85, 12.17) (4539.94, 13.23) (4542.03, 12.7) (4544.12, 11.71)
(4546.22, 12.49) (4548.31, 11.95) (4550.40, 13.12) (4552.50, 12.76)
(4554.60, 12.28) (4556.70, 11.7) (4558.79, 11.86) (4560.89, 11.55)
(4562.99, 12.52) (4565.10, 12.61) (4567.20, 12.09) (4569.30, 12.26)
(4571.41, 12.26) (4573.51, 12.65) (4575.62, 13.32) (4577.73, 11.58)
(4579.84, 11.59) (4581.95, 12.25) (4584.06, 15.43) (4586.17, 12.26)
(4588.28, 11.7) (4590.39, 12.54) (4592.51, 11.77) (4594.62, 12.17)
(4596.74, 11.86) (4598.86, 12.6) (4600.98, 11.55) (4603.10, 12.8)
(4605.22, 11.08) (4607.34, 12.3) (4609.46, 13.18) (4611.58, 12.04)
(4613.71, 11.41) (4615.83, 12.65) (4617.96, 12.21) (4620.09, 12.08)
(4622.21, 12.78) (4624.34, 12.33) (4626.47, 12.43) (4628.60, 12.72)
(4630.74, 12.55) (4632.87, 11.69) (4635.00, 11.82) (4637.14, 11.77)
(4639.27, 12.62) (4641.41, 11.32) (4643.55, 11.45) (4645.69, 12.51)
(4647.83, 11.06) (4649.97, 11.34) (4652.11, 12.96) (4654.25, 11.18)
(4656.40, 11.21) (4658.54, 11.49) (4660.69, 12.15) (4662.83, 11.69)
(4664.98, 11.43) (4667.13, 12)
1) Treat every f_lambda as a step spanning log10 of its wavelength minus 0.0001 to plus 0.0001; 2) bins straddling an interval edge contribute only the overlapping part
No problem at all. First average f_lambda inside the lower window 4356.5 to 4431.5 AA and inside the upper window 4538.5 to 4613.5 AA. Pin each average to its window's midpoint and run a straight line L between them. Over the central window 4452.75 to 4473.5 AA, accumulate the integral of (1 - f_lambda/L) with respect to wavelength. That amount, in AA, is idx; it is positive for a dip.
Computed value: 1.6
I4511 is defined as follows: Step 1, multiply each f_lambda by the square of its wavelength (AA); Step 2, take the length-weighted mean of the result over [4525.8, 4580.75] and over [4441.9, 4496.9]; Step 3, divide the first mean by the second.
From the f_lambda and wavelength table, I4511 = 0.92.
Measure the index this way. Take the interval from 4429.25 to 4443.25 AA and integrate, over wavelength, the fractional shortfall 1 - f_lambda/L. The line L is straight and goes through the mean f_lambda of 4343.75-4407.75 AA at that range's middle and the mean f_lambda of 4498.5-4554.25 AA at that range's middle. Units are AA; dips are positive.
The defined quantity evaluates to 1.4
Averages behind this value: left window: 13.5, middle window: 11.8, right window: 12.4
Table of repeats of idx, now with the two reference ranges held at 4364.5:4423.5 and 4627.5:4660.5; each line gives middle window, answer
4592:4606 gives 0.1 AA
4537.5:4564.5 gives 0.1 AA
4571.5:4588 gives -0.6 AA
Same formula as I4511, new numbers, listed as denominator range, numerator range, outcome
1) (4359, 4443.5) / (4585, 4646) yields 1.04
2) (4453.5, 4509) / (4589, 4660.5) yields 1.05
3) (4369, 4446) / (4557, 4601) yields 1.04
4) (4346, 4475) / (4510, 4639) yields 0.98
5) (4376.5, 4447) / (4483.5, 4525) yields 1.03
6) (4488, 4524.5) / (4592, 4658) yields 1.02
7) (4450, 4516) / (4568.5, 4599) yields 1.04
